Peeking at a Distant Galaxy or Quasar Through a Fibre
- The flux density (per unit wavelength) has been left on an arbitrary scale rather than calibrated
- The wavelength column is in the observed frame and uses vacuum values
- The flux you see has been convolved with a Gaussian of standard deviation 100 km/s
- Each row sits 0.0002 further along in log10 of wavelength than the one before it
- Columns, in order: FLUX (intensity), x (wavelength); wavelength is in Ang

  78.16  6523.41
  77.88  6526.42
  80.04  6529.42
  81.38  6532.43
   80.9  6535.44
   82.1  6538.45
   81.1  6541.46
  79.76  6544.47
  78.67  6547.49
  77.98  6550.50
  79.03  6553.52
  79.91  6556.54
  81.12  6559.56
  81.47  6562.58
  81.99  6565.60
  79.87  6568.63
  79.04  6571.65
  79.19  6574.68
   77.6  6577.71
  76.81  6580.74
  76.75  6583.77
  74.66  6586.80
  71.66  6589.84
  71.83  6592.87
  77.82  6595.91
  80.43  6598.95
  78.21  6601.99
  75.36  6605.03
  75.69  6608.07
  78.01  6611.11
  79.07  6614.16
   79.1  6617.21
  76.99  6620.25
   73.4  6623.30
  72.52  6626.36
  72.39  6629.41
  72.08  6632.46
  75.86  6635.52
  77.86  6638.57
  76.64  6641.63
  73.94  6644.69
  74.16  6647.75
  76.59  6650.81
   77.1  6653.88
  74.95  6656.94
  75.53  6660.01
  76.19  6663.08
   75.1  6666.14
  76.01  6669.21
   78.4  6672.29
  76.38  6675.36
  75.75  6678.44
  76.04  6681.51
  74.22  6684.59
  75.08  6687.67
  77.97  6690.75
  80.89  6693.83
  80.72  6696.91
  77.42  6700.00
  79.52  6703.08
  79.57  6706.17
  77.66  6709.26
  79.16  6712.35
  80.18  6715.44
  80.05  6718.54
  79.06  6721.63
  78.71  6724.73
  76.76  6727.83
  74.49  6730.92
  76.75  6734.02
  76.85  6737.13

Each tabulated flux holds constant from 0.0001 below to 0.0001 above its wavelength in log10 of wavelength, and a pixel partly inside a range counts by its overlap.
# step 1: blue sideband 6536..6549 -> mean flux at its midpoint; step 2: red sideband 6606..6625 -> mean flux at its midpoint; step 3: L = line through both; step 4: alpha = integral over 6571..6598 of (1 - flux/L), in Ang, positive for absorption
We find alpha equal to 0.8 Ang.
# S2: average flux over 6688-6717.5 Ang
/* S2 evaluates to 79.1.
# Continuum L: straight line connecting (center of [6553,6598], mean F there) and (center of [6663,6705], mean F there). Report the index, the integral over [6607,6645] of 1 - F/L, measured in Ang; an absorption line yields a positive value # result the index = 0.91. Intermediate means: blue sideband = 77.9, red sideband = 77.2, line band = 75.7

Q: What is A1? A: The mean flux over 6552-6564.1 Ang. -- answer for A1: 80.4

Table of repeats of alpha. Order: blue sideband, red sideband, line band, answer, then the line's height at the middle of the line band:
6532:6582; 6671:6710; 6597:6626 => 0.7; 79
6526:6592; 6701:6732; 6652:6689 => 1.3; 78.7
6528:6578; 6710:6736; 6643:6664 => 0.9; 78.9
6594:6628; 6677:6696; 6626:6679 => 1.0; 76.9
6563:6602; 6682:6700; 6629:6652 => 0.7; 77.5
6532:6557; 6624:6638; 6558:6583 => -0.5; 78.1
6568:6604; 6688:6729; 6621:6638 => 0.9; 77.6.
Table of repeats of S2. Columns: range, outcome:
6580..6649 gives 75.7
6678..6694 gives 76.4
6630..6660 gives 75.4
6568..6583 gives 78.3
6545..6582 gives 79.4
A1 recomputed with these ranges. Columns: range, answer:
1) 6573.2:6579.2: 78.4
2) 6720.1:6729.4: 78.2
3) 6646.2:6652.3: 75.4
